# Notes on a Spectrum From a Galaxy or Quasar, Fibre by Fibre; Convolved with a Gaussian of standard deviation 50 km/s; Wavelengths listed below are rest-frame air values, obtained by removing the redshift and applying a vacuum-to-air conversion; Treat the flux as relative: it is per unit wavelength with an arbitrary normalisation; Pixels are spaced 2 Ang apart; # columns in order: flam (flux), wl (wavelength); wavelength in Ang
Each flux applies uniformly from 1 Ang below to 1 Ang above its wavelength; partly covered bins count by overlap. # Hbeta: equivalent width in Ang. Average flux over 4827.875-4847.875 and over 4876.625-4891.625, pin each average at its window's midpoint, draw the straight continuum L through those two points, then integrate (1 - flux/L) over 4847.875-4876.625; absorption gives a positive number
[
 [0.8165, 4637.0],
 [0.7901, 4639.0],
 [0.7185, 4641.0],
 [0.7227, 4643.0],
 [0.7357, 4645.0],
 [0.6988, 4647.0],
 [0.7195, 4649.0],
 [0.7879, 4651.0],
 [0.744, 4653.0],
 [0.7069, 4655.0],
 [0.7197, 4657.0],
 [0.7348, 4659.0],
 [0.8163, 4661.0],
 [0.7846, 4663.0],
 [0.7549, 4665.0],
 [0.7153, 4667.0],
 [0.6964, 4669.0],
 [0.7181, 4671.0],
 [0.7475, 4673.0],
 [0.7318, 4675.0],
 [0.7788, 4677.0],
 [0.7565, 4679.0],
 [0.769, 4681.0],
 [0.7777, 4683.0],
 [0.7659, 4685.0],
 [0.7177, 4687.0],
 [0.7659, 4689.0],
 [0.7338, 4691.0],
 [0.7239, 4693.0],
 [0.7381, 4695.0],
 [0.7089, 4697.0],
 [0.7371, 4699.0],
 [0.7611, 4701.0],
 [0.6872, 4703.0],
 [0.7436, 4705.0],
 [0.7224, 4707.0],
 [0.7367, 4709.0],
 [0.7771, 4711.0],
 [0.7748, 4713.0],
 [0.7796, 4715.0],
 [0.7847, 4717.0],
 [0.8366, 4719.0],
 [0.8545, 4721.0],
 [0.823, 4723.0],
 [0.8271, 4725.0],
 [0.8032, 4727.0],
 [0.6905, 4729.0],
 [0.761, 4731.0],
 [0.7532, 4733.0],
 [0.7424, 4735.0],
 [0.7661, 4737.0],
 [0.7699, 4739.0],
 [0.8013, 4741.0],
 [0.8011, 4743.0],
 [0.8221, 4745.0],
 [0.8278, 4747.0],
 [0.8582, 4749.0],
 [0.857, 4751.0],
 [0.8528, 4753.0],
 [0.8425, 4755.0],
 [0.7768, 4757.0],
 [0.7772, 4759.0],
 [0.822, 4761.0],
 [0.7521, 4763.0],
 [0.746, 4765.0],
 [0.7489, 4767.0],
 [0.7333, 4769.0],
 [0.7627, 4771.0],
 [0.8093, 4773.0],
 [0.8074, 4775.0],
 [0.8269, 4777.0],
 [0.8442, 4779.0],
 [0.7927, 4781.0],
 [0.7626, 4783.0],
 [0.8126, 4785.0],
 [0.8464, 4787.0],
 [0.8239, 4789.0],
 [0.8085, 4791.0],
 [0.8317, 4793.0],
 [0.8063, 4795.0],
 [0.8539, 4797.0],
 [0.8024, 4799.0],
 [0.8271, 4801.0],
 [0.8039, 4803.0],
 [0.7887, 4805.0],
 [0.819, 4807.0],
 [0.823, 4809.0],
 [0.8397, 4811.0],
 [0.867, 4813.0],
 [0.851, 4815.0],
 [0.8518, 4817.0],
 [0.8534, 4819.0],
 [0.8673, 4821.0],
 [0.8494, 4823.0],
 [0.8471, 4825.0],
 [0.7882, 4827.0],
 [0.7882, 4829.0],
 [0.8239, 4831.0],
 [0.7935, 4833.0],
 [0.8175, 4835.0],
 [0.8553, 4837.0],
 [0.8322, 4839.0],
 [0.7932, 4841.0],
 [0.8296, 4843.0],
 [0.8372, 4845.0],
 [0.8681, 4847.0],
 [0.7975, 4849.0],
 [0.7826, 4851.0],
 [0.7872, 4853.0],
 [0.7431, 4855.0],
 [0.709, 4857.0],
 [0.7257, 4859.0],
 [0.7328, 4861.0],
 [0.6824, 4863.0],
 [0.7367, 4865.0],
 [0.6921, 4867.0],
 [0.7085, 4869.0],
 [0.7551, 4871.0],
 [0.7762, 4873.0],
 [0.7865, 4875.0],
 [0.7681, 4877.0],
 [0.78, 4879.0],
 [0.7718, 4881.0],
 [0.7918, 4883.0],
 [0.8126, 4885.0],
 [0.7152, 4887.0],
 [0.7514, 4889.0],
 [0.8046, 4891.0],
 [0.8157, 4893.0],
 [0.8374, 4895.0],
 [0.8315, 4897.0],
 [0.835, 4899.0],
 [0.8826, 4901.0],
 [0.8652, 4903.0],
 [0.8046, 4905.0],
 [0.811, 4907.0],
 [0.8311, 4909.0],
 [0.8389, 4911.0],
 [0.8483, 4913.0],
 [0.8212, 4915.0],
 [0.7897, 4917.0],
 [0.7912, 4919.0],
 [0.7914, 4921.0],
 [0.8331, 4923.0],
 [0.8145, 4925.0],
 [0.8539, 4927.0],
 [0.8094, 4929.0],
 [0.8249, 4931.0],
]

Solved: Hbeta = 1.88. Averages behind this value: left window 0.823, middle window 0.745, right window 0.774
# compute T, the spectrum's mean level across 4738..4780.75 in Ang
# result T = 0.802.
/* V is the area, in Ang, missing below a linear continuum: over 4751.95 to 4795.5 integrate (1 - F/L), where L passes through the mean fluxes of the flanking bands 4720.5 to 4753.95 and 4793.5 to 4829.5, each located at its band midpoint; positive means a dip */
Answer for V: 0.8 Ang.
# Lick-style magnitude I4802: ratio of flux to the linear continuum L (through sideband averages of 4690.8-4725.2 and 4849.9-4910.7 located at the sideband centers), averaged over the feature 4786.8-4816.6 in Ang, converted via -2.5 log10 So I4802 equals -0.074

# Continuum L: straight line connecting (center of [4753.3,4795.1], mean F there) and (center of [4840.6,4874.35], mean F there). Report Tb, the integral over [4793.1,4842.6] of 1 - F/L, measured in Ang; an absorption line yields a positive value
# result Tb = -3.1 Ang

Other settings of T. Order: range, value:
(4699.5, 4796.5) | 0.791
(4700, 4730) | 0.773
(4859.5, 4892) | 0.754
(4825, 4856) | 0.81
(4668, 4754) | 0.769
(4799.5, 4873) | 0.799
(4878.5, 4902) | 0.803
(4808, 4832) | 0.837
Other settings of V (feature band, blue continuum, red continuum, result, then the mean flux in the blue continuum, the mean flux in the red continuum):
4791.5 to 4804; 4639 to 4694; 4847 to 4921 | -0.8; 0.743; 0.785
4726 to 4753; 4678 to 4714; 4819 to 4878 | -1.2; 0.744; 0.786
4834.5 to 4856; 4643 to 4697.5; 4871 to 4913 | -0.6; 0.742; 0.805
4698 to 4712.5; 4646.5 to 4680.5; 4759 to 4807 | 0.5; 0.743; 0.8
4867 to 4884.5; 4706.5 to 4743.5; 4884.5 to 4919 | 1.0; 0.78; 0.817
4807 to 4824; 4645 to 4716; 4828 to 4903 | -1.6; 0.744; 0.786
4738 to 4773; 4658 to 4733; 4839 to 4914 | -1.4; 0.758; 0.788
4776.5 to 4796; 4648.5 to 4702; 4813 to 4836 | -0.1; 0.745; 0.832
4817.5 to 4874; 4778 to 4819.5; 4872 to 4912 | 1.8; 0.824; 0.806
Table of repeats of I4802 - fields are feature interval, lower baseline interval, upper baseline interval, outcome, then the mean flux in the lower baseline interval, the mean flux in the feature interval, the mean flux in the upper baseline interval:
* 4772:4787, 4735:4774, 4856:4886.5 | -0.04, 0.795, 0.811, 0.748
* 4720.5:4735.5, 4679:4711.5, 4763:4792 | -0.03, 0.742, 0.781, 0.793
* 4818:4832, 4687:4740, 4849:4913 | -0.08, 0.761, 0.831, 0.781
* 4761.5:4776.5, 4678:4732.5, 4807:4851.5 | 0.04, 0.761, 0.77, 0.83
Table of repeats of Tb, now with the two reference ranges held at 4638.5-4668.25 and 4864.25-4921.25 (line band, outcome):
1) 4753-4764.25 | -0.5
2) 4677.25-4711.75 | 0.4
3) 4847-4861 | 0.4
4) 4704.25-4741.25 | -0.9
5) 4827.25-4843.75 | -0.7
